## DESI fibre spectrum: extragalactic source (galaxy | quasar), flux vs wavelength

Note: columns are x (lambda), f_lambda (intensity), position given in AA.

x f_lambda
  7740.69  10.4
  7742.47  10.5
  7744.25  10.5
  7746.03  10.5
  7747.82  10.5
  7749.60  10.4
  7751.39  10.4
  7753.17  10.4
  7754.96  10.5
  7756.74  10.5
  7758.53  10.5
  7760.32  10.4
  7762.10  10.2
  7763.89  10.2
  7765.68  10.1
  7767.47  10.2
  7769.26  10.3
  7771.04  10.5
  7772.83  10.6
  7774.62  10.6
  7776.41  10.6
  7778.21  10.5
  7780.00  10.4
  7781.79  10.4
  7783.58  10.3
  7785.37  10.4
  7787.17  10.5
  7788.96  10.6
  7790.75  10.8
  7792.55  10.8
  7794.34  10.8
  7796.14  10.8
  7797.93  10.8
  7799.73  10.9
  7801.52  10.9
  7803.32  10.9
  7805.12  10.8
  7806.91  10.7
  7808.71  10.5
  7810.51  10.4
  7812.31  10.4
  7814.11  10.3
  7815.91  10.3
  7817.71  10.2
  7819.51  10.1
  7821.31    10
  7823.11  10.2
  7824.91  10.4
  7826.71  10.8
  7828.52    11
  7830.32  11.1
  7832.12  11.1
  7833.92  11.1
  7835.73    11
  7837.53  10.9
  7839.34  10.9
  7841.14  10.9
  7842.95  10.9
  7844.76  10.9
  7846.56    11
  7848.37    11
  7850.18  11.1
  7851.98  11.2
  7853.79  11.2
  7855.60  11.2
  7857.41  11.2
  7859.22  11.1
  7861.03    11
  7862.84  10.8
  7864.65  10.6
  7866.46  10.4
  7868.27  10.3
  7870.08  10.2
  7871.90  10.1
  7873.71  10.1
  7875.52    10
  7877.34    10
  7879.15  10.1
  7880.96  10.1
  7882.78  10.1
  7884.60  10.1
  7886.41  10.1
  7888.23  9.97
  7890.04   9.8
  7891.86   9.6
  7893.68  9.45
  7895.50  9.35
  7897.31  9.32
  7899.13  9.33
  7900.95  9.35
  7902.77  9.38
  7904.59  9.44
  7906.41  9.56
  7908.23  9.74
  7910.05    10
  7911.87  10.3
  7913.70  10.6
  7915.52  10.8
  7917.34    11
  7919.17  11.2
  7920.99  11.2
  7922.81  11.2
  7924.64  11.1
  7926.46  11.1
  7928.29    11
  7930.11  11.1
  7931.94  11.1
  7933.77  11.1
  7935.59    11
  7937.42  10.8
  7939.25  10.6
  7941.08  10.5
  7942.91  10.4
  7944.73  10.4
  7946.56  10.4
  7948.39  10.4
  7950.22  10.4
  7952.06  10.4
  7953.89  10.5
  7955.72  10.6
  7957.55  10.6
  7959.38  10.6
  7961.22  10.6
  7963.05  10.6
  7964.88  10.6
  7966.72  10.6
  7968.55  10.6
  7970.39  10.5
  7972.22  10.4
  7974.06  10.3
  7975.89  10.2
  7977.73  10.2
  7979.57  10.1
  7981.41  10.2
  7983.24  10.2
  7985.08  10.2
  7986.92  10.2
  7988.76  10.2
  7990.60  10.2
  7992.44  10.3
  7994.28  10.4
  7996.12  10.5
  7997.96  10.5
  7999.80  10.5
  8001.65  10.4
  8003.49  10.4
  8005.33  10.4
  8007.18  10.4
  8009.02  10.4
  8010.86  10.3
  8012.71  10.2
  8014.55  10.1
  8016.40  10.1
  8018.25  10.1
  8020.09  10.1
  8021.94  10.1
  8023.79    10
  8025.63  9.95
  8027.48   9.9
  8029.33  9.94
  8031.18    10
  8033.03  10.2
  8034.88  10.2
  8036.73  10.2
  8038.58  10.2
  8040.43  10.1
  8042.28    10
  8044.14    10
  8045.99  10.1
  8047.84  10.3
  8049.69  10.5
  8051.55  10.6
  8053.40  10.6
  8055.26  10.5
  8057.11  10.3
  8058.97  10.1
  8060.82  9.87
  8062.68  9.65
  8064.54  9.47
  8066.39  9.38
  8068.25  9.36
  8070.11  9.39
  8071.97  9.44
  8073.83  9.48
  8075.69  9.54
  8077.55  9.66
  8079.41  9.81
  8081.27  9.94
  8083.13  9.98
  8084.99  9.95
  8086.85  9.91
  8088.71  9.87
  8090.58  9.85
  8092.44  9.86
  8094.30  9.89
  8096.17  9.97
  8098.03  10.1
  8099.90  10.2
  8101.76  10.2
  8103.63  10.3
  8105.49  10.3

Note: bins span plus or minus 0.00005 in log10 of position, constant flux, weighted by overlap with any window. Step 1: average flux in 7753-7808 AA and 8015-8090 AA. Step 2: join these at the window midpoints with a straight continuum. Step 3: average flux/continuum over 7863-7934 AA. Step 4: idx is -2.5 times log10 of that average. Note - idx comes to 0.01 mag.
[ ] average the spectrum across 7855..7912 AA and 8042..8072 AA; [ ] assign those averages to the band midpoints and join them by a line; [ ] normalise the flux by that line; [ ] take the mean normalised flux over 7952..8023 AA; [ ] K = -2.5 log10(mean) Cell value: -0.04 mag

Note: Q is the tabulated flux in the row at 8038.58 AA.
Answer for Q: 10.2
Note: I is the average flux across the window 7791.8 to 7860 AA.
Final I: 10.8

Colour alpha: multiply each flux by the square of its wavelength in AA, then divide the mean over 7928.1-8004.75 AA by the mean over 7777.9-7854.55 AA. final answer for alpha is 1.02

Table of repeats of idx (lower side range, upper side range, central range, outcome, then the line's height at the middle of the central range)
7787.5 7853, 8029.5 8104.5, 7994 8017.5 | -0.02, 10.2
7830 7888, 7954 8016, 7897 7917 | 0.08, 10.6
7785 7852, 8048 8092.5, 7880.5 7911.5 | 0.08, 10.5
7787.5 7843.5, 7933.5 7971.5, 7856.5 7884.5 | 0.03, 10.6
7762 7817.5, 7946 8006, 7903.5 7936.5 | -0.03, 10.4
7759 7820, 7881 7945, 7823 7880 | -0.03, 10.4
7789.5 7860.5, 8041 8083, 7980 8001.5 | -0.01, 10.2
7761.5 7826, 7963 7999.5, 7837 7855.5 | -0.06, 10.4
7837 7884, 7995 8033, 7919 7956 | -0.04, 10.4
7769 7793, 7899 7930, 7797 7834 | -0.01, 10.5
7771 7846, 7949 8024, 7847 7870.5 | -0.03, 10.6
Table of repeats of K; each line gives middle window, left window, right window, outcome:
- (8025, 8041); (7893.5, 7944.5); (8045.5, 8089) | -0.01 mag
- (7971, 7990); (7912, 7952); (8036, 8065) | 0.03 mag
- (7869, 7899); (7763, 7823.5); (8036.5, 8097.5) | 0.05 mag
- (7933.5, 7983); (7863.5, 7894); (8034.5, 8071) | -0.05 mag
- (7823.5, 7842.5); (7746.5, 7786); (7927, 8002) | -0.05 mag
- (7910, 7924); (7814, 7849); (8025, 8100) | -0.04 mag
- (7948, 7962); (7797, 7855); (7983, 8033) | -0.01 mag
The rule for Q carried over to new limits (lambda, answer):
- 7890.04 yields 9.8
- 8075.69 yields 9.54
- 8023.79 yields 10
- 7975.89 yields 10.2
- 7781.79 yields 10.4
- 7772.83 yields 10.6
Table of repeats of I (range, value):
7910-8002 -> 10.6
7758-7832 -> 10.5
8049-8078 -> 9.86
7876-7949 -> 10.3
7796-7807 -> 10.8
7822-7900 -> 10.5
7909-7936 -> 10.9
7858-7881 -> 10.4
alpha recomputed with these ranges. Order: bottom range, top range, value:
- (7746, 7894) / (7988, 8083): 1.01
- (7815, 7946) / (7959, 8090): 1.00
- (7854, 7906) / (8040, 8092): 1.03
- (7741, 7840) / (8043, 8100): 1.01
